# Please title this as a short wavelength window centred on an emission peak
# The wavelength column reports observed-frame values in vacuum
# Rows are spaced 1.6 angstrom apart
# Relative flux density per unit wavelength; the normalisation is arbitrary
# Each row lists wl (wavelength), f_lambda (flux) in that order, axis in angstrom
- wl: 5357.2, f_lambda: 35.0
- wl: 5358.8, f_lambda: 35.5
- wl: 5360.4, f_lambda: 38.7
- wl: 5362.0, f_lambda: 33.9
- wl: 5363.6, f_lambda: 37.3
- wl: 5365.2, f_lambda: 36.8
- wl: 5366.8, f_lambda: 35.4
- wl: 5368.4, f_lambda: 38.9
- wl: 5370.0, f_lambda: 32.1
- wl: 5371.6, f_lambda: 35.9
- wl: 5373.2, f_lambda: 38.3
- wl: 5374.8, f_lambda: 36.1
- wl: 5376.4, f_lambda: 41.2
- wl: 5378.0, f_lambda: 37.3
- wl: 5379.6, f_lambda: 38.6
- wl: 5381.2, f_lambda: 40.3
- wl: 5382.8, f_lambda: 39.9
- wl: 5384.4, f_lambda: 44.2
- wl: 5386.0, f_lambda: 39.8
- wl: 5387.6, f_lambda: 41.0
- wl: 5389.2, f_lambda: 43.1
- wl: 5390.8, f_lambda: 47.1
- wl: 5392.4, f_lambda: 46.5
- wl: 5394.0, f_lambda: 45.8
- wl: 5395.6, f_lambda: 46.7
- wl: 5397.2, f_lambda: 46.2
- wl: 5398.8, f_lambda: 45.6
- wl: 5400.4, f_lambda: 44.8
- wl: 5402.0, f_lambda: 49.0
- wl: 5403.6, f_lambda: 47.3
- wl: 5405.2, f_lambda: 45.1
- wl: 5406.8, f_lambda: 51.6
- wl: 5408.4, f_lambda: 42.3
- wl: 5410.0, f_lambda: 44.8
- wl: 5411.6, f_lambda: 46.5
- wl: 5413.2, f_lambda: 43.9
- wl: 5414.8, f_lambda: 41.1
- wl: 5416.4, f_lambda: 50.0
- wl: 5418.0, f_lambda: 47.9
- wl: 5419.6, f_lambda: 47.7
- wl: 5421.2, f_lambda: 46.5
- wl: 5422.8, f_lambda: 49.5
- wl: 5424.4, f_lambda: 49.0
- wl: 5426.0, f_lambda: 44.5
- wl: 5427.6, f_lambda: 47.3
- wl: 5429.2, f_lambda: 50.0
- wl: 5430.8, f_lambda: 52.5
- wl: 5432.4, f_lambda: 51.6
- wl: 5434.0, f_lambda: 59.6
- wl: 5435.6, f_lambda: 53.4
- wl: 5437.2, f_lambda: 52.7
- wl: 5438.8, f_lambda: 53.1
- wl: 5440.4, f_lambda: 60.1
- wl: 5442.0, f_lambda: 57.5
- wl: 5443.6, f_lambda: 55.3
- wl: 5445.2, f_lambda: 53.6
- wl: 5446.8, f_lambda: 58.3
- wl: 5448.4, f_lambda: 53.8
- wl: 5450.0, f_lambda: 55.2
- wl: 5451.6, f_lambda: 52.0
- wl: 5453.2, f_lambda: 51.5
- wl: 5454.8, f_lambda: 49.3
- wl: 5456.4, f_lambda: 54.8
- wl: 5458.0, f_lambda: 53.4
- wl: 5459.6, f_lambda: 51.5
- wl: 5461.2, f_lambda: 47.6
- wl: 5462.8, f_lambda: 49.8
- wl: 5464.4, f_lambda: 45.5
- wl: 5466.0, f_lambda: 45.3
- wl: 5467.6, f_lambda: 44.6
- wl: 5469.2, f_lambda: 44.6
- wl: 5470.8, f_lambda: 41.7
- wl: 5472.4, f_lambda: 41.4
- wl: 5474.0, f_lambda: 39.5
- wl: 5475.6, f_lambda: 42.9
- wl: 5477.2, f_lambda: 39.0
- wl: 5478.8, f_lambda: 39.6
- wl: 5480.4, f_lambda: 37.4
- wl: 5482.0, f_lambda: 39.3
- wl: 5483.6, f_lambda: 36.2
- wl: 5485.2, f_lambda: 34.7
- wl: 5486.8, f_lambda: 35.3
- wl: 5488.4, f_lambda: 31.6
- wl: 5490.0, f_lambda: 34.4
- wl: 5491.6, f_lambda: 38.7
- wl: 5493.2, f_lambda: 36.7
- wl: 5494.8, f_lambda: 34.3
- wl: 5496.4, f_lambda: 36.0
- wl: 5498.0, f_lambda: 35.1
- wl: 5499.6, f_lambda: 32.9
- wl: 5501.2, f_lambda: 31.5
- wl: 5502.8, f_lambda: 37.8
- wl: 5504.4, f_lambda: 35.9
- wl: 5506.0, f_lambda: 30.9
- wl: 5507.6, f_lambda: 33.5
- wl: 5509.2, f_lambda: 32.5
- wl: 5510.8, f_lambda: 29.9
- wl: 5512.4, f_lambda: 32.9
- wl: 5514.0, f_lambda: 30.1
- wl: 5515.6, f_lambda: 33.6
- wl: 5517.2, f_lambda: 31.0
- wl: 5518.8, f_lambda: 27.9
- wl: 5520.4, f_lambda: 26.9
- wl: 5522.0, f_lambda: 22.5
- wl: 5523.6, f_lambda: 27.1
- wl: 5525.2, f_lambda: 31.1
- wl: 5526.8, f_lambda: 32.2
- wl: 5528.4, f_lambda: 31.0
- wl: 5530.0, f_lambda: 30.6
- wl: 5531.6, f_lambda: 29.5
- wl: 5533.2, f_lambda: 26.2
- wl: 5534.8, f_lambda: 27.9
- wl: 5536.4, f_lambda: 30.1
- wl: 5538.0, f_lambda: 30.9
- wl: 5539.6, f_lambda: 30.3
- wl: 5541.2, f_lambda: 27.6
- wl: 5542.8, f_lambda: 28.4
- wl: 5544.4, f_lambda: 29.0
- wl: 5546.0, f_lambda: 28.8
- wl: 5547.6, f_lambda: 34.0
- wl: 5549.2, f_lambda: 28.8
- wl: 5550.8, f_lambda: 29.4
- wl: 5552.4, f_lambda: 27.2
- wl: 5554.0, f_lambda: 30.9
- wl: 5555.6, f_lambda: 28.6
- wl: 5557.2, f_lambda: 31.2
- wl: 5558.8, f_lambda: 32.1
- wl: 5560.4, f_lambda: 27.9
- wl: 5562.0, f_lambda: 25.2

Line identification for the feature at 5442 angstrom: C III]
